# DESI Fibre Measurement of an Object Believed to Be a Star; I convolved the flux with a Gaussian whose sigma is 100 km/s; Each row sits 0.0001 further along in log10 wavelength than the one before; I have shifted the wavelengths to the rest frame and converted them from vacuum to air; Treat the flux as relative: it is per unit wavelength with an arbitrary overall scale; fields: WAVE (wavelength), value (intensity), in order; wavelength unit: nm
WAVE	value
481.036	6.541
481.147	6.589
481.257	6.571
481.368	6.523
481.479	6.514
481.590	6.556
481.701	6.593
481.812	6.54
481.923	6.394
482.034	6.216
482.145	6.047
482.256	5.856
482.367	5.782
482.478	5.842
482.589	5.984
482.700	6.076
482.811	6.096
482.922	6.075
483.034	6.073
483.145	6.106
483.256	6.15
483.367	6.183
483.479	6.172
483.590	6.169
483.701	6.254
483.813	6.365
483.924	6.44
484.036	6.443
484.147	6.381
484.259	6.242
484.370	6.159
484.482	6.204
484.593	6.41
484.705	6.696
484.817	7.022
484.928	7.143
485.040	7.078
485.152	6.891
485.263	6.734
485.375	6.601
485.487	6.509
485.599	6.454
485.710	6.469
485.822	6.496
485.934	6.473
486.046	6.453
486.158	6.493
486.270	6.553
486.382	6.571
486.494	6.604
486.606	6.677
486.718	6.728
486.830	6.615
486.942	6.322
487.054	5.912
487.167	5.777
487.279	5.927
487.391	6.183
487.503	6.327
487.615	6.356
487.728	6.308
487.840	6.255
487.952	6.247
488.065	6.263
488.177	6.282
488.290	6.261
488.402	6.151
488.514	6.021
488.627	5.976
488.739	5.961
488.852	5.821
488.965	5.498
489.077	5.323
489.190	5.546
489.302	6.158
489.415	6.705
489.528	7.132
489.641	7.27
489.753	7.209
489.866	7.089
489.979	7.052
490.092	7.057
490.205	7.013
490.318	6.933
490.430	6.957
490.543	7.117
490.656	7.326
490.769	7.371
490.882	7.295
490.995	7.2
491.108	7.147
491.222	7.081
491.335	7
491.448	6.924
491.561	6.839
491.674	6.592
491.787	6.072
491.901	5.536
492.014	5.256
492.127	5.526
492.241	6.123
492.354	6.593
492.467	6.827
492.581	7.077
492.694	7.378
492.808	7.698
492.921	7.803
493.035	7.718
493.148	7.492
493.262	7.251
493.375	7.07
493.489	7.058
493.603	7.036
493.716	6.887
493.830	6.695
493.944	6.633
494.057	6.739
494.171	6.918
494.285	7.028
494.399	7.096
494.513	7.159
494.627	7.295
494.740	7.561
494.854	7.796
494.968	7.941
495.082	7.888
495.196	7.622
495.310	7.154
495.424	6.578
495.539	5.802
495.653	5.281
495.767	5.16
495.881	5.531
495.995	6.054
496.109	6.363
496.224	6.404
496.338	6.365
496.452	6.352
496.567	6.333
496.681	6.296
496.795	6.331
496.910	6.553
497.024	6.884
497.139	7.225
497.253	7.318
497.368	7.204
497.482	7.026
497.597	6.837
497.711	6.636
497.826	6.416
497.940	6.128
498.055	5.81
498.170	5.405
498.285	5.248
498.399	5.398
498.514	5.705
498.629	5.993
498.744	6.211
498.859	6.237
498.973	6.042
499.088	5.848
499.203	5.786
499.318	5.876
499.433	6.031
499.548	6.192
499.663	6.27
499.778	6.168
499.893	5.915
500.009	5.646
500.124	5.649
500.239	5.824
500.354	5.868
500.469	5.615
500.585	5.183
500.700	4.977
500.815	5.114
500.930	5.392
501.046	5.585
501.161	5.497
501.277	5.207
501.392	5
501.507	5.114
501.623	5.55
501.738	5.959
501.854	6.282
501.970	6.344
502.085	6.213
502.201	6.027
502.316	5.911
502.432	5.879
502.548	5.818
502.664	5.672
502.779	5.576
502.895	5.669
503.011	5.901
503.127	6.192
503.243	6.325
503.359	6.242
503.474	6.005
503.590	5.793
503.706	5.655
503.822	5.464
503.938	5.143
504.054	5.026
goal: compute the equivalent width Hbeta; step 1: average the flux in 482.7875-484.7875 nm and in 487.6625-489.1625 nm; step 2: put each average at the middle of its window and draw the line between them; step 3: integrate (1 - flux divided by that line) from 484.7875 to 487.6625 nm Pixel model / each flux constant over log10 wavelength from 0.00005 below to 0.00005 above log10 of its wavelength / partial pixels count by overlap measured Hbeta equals -0.17 nm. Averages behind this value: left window 6.27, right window 6.02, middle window 6.51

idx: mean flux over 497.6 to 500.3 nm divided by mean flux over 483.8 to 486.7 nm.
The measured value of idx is 0.9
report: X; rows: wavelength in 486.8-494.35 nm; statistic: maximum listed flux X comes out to 7.803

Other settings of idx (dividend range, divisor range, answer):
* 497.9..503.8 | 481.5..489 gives 0.92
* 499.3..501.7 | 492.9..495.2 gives 0.77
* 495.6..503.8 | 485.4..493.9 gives 0.90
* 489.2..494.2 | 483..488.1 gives 1.07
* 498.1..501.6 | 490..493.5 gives 0.82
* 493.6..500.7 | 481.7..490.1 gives 1.00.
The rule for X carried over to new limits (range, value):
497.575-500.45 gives 6.837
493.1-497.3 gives 7.941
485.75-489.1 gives 6.728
